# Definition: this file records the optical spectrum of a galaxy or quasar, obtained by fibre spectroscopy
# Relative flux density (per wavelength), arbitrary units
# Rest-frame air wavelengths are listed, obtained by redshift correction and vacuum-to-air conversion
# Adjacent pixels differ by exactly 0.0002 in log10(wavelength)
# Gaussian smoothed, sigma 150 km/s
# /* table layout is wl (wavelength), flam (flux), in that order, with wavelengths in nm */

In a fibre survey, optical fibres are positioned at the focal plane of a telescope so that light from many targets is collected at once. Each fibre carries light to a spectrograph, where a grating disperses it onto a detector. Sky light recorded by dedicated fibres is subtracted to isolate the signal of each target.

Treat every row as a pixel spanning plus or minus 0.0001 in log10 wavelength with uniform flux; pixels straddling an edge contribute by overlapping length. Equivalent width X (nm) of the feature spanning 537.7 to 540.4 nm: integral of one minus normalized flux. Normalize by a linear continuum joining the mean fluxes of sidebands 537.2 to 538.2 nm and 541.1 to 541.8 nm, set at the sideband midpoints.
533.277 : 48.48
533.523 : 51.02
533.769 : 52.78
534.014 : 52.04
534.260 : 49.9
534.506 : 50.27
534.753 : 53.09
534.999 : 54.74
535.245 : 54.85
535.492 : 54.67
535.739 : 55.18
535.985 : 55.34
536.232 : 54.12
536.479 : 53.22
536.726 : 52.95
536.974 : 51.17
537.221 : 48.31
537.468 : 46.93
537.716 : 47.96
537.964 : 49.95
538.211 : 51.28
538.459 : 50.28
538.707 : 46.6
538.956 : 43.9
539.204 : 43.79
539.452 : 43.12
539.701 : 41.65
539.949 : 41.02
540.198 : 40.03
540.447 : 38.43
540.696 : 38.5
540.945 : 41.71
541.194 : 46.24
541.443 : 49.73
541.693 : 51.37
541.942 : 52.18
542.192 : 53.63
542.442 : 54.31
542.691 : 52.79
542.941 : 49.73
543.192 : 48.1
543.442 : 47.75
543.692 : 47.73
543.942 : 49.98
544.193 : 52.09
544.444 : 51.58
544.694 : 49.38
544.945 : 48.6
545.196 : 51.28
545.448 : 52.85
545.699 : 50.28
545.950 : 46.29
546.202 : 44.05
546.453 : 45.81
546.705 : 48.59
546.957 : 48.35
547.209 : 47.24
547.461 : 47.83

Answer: 0.21 nm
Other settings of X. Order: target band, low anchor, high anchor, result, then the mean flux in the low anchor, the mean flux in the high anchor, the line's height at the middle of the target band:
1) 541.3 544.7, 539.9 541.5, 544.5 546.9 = -0.436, 42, 48.6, 45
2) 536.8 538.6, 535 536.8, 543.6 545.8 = 0.138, 54.4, 50.5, 53.6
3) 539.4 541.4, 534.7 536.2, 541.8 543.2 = 0.425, 54.7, 52.1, 52.9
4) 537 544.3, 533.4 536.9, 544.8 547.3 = 0.492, 53.1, 48.3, 50.7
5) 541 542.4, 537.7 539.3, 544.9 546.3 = -0.061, 47.7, 49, 48.3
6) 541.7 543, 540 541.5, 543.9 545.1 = -0.200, 42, 50.4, 45.6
